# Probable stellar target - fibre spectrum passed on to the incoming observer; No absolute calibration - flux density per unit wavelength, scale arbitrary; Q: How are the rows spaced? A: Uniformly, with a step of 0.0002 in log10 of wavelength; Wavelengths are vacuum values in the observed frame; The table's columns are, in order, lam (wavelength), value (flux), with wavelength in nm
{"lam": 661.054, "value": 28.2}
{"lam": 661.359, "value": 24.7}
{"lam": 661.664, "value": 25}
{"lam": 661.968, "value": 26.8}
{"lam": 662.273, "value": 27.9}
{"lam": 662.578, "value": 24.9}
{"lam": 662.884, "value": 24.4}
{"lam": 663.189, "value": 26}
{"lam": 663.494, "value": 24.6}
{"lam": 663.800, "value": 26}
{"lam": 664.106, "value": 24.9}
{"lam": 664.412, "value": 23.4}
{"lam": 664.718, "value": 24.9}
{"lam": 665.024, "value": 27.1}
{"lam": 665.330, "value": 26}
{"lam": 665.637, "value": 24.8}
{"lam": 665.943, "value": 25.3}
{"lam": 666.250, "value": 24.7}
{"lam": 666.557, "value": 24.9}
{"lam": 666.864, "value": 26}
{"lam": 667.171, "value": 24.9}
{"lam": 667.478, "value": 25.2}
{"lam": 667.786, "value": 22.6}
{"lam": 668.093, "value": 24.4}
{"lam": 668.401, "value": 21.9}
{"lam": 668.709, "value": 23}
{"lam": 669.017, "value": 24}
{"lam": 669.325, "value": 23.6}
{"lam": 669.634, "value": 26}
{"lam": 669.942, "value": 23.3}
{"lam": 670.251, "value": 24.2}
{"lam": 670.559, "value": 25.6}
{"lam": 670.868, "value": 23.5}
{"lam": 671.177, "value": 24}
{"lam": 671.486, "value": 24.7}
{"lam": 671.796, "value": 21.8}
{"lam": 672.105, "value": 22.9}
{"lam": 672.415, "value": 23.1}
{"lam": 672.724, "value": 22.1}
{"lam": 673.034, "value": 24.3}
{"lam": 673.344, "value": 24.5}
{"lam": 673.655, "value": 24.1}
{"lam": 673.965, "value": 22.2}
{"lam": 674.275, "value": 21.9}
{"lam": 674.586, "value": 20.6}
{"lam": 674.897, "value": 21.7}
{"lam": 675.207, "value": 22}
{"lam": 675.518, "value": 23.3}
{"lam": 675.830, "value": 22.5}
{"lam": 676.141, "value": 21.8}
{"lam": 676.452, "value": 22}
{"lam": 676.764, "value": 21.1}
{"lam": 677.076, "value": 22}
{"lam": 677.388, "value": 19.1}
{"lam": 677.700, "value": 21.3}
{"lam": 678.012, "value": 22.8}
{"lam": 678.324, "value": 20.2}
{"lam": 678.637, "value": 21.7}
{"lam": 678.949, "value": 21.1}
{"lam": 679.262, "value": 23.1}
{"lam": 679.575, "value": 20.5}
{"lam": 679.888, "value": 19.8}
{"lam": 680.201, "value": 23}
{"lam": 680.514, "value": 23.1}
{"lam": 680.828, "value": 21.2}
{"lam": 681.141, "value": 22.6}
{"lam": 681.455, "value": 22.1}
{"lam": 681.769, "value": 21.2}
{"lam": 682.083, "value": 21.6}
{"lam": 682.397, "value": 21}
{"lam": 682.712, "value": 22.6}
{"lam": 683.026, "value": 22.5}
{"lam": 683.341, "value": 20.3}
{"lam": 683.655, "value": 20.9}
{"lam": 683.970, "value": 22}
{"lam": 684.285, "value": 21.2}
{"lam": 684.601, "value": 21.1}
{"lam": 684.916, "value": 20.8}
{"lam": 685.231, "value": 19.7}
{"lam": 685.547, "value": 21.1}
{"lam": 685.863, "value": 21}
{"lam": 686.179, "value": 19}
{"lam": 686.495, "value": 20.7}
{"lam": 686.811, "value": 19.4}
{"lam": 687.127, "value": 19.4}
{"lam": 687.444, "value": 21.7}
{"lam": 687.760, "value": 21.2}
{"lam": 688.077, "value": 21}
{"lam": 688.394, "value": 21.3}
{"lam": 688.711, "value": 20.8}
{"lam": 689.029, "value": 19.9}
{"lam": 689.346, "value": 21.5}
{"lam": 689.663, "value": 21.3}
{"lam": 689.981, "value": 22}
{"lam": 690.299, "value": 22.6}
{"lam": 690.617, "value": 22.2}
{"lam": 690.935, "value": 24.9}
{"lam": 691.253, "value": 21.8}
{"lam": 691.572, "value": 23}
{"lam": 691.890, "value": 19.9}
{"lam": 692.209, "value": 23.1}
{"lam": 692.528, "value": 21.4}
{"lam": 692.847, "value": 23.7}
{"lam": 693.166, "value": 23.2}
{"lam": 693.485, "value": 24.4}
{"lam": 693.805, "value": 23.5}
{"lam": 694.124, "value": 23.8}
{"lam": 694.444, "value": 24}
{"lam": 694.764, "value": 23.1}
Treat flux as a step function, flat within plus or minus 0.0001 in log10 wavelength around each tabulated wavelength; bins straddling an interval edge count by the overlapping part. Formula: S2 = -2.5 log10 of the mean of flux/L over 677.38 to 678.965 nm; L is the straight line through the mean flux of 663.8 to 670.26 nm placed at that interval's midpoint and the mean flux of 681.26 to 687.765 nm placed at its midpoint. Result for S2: 0.05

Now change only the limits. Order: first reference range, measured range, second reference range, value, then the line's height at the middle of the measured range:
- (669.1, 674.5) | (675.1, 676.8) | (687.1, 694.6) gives 0.05 mag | 23.3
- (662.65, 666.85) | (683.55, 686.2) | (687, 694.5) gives 0.10 mag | 22.8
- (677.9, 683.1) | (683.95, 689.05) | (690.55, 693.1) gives 0.08 mag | 22.2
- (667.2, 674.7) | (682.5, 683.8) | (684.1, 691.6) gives 0.01 mag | 21.8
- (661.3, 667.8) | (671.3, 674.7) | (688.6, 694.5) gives 0.07 mag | 24.4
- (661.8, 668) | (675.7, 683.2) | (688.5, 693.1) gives 0.09 mag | 23.4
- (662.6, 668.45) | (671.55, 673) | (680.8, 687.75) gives 0.03 mag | 23.5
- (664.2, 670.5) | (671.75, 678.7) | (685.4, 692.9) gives 0.06 mag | 23.4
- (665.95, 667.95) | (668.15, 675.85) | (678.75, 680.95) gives 0.01 mag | 23.6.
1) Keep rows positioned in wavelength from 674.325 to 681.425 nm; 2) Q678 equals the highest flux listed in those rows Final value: 23.3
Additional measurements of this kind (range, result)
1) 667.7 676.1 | 26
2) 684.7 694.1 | 24.9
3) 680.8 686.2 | 22.6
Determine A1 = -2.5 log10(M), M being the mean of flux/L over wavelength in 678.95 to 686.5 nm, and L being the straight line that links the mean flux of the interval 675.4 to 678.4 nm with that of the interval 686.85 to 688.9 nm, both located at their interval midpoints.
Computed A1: -0.01 mag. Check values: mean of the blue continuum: 21.6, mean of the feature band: 21.3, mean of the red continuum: 20.8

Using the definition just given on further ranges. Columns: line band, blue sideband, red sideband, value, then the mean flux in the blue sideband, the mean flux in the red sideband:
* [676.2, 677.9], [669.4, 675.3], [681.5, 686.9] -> 0.06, 23.3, 21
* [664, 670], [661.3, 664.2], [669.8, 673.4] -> 0.00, 25.6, 23.6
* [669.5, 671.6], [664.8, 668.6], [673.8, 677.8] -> -0.04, 24.8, 21.7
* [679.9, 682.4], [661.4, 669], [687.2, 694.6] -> 0.07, 25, 22.2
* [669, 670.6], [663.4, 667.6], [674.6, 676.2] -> -0.02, 25.2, 22.1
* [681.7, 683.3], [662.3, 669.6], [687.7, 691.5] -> 0.05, 24.7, 21.7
